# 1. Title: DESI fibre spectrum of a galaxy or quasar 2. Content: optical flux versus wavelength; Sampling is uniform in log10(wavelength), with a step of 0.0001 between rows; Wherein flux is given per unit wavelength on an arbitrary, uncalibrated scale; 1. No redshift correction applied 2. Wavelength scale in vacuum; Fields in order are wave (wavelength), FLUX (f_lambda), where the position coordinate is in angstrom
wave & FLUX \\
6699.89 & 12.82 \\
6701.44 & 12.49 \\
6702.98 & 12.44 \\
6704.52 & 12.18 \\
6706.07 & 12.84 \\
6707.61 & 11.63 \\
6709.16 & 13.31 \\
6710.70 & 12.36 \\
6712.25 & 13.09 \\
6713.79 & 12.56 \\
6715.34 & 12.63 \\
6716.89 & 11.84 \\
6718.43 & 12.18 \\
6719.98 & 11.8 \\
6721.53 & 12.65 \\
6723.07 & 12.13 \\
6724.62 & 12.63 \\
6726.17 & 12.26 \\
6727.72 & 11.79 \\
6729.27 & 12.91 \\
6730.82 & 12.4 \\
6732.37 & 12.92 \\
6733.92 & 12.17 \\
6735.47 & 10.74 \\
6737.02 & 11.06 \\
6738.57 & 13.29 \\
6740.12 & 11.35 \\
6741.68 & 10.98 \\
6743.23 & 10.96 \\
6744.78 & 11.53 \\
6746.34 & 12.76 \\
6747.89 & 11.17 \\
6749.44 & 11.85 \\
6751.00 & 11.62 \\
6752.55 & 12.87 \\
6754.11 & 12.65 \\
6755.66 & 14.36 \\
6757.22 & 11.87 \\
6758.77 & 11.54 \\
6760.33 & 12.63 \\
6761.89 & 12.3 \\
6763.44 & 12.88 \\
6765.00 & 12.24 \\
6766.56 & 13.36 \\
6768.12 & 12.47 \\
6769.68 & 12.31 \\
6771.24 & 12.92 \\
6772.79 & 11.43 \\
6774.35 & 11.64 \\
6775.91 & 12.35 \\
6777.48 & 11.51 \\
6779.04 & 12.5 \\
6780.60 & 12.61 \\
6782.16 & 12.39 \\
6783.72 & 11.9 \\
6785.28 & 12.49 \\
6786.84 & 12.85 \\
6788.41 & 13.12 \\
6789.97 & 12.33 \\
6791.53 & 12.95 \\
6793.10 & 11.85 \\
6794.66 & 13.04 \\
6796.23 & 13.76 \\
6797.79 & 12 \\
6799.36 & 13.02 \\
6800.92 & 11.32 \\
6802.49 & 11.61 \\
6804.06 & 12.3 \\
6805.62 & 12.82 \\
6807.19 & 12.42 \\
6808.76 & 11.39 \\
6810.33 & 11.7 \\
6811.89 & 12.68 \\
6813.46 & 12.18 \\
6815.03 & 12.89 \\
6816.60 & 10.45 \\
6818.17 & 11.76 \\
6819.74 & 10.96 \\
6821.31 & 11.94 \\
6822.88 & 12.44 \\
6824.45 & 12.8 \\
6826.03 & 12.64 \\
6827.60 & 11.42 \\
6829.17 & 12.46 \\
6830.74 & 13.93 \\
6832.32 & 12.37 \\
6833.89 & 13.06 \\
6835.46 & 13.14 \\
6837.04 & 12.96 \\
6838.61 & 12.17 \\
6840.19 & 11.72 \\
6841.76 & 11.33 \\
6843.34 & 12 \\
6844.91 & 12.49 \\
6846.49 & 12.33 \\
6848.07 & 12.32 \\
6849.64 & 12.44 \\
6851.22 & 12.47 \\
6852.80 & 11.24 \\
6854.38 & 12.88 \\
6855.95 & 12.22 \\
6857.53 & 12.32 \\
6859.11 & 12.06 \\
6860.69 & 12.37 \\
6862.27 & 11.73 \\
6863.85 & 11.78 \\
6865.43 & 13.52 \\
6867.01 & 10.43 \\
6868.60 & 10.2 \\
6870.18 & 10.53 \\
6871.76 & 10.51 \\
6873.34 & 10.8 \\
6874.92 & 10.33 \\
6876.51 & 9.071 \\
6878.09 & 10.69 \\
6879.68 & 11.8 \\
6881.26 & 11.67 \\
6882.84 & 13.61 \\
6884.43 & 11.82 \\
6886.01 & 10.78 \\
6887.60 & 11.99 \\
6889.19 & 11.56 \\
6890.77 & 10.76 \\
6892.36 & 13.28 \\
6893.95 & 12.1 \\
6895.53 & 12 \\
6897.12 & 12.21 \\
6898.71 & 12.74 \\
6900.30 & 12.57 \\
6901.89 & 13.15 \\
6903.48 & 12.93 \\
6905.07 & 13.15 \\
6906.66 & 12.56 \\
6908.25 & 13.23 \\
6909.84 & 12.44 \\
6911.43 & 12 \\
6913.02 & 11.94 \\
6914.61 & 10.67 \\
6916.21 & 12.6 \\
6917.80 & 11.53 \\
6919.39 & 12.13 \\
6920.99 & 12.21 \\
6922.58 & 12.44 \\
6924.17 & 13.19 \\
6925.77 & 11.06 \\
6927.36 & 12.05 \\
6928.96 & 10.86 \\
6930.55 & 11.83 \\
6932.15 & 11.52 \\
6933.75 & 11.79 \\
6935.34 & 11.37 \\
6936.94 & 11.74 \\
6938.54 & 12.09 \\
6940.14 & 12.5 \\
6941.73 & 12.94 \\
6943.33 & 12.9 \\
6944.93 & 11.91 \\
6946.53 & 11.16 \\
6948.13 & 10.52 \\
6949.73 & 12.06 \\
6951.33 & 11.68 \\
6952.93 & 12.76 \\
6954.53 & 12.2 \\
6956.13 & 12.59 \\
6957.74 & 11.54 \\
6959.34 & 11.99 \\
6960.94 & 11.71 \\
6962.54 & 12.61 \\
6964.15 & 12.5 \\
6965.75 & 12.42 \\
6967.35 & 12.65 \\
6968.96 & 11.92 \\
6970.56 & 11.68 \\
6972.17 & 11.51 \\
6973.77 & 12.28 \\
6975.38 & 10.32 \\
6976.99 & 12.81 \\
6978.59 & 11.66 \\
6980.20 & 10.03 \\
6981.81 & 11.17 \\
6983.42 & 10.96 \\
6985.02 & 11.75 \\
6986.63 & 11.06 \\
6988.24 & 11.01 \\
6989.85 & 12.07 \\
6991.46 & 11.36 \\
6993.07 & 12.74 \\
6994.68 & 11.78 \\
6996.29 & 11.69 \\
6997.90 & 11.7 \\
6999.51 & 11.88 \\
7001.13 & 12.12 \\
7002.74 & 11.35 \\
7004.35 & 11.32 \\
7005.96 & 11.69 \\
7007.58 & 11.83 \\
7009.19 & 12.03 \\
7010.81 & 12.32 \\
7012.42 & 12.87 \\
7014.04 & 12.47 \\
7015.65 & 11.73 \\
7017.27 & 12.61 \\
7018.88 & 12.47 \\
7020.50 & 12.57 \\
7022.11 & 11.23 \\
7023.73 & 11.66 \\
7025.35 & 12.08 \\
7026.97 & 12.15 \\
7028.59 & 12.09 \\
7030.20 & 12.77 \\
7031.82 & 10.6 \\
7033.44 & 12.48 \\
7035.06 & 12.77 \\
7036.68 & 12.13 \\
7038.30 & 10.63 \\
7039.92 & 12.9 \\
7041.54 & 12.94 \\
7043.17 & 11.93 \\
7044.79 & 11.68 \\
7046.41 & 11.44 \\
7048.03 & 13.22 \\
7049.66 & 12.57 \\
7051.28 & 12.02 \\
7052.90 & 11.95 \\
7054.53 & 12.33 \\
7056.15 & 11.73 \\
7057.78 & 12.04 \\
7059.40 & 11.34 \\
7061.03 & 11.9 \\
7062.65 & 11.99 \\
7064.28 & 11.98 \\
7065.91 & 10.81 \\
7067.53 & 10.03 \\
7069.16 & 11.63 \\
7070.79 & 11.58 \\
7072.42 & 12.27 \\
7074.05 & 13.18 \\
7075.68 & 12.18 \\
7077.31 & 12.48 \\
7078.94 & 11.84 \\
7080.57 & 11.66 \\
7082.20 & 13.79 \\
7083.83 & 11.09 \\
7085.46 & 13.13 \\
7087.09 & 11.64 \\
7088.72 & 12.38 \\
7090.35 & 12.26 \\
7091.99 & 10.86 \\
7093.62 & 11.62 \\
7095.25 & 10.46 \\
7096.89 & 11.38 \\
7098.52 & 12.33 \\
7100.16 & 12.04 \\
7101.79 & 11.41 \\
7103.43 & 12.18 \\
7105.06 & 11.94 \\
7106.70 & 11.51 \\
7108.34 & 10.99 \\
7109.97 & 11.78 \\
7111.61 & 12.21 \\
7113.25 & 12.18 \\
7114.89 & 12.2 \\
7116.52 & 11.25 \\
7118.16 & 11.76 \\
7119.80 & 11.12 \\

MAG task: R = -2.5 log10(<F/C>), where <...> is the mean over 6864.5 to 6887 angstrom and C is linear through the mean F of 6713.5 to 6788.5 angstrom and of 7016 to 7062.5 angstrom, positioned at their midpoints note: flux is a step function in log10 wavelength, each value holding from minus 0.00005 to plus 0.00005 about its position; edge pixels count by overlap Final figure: 0.10 mag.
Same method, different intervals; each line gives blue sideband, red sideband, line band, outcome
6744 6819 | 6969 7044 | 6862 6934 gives 0.02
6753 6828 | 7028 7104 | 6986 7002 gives 0.03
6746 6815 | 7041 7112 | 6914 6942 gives 0.02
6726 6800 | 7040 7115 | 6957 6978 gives 0.00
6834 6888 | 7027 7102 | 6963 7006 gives 0.02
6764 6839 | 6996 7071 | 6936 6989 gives 0.02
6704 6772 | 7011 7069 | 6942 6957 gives 0.01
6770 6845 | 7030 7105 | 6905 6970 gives 0.00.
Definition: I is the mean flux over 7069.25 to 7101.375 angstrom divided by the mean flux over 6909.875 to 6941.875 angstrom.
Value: 1.01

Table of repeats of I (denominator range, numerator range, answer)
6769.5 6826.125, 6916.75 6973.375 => 0.98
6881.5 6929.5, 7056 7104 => 0.97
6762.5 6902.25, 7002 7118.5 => 0.99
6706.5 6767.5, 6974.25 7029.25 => 0.96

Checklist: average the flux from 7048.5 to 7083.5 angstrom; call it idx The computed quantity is 12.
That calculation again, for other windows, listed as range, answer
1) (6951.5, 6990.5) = 11.8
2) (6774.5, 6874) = 12.2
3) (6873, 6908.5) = 11.9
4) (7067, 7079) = 11.9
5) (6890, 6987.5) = 12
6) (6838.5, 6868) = 12.1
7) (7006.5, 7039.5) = 12.1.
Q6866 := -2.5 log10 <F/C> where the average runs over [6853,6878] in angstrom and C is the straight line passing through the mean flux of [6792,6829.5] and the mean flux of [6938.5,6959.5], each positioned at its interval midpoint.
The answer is 0.07 mag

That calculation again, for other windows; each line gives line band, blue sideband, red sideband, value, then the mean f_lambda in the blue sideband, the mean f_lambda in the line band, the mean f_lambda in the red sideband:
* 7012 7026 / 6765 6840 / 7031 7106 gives -0.01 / 12.3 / 12.2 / 11.9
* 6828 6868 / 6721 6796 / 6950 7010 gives -0.02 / 12.3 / 12.3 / 11.8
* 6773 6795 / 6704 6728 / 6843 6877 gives -0.03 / 12.4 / 12.4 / 11.7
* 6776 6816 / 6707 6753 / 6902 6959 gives -0.02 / 12.1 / 12.4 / 12.1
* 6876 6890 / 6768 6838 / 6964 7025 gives 0.06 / 12.3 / 11.5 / 11.8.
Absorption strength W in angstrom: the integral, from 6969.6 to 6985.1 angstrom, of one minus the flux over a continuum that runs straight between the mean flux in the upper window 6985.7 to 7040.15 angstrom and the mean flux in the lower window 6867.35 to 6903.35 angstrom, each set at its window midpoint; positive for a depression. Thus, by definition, 0.6 angstrom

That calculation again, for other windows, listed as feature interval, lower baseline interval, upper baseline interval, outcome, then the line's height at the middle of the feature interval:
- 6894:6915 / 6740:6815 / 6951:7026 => -0.72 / 12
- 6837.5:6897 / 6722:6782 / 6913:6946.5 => 1.53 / 12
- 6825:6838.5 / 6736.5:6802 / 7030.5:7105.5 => -0.56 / 12.2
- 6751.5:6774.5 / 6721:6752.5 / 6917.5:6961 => -1.04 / 12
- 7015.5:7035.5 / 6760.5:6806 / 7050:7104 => -0.21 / 12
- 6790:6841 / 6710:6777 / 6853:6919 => -1.18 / 12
